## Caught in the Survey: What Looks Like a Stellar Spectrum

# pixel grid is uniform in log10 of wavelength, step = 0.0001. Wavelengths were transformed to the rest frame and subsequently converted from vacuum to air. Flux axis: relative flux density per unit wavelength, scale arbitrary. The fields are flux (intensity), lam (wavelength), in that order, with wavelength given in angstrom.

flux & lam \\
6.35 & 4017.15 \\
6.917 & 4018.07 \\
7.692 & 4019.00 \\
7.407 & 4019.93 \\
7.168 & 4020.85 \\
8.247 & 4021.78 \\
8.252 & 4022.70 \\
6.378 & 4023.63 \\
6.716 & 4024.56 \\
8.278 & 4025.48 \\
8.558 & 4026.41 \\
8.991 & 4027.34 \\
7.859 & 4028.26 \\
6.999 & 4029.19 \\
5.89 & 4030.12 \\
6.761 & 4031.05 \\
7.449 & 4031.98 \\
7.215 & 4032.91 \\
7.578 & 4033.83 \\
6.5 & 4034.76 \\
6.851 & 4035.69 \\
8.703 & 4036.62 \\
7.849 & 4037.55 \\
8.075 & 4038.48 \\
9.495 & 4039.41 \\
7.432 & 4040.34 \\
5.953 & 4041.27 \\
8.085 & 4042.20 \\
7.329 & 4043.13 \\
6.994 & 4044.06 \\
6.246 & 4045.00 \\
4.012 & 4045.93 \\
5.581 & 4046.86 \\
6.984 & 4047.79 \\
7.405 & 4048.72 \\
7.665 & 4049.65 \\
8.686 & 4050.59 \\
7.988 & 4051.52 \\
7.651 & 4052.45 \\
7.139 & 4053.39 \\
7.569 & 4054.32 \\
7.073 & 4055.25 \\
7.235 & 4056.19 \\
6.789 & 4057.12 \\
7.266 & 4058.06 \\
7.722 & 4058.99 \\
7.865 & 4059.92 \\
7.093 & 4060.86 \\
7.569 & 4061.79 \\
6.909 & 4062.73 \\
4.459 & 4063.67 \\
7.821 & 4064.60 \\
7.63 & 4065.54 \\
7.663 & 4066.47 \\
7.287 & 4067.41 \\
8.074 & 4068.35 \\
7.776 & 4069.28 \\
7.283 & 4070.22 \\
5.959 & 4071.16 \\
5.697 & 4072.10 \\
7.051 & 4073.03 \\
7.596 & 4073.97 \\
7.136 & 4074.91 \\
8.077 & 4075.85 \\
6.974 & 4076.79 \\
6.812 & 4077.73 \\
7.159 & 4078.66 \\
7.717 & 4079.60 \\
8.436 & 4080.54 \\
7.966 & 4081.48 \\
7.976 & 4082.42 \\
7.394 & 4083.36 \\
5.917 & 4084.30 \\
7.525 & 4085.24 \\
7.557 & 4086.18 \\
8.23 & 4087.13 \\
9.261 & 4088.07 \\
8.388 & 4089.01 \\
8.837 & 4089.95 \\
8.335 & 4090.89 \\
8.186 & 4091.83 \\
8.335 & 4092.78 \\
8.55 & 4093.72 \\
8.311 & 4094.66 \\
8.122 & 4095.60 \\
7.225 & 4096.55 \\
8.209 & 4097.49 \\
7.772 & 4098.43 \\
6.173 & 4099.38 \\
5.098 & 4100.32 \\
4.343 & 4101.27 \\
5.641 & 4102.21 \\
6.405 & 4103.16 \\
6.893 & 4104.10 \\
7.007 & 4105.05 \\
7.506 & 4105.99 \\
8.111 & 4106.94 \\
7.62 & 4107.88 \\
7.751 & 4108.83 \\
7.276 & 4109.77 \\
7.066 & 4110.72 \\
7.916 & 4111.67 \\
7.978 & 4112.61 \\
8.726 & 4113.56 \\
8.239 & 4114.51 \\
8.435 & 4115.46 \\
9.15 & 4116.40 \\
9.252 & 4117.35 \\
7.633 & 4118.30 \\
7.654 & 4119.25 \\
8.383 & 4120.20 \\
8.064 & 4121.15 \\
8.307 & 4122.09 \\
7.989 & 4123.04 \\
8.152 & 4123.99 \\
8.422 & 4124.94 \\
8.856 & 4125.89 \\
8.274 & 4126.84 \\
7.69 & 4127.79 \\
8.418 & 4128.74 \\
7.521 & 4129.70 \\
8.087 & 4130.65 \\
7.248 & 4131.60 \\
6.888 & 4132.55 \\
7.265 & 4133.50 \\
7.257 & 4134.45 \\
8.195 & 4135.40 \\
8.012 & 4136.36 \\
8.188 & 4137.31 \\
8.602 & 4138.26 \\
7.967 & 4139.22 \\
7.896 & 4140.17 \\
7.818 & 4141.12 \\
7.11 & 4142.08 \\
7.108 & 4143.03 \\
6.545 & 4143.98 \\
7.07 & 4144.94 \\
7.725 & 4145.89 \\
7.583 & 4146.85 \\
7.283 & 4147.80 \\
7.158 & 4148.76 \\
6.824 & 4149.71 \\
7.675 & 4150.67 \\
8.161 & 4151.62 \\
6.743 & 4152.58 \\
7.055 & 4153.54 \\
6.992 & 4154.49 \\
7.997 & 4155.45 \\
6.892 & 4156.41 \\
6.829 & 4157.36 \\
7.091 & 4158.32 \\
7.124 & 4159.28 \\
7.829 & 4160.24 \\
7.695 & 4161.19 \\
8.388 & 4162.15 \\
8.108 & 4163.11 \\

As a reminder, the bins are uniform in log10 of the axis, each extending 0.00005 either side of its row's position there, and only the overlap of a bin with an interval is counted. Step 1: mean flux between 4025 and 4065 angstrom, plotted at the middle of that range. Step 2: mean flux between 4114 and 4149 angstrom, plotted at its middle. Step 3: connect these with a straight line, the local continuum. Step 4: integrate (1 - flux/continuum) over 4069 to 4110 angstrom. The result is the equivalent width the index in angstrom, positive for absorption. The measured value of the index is 1.1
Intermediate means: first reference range 7.29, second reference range 7.88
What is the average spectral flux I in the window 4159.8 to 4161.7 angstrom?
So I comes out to 7.8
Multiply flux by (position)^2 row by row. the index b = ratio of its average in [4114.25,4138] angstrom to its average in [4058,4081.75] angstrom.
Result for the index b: 1.14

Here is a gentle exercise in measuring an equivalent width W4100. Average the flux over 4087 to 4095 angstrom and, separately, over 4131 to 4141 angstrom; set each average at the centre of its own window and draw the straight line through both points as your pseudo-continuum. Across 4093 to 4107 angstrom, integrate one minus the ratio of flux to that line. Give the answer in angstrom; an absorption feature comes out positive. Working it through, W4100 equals 2.3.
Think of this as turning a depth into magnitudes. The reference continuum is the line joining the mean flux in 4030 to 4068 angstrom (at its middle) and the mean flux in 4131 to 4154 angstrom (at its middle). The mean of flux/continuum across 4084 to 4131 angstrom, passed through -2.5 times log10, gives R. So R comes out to -0.057 mag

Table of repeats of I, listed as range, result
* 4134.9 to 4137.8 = 8.13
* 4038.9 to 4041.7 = 7.66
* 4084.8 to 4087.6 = 7.75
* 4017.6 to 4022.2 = 7.47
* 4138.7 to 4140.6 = 7.93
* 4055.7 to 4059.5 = 7.26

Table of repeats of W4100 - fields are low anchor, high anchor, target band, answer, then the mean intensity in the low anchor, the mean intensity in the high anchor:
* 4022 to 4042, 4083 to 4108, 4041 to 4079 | 1.9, 7.53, 7.44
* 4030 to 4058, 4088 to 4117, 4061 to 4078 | 0.7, 7.22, 7.63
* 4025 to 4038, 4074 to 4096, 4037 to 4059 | 1.1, 7.53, 7.87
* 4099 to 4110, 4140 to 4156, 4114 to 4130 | -3.1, 6.65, 7.32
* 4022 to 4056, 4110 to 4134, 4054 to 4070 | 0.6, 7.34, 8.05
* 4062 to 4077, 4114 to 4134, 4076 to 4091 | -0.9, 7.09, 8.09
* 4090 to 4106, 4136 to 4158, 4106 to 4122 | -1.7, 7.22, 7.44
